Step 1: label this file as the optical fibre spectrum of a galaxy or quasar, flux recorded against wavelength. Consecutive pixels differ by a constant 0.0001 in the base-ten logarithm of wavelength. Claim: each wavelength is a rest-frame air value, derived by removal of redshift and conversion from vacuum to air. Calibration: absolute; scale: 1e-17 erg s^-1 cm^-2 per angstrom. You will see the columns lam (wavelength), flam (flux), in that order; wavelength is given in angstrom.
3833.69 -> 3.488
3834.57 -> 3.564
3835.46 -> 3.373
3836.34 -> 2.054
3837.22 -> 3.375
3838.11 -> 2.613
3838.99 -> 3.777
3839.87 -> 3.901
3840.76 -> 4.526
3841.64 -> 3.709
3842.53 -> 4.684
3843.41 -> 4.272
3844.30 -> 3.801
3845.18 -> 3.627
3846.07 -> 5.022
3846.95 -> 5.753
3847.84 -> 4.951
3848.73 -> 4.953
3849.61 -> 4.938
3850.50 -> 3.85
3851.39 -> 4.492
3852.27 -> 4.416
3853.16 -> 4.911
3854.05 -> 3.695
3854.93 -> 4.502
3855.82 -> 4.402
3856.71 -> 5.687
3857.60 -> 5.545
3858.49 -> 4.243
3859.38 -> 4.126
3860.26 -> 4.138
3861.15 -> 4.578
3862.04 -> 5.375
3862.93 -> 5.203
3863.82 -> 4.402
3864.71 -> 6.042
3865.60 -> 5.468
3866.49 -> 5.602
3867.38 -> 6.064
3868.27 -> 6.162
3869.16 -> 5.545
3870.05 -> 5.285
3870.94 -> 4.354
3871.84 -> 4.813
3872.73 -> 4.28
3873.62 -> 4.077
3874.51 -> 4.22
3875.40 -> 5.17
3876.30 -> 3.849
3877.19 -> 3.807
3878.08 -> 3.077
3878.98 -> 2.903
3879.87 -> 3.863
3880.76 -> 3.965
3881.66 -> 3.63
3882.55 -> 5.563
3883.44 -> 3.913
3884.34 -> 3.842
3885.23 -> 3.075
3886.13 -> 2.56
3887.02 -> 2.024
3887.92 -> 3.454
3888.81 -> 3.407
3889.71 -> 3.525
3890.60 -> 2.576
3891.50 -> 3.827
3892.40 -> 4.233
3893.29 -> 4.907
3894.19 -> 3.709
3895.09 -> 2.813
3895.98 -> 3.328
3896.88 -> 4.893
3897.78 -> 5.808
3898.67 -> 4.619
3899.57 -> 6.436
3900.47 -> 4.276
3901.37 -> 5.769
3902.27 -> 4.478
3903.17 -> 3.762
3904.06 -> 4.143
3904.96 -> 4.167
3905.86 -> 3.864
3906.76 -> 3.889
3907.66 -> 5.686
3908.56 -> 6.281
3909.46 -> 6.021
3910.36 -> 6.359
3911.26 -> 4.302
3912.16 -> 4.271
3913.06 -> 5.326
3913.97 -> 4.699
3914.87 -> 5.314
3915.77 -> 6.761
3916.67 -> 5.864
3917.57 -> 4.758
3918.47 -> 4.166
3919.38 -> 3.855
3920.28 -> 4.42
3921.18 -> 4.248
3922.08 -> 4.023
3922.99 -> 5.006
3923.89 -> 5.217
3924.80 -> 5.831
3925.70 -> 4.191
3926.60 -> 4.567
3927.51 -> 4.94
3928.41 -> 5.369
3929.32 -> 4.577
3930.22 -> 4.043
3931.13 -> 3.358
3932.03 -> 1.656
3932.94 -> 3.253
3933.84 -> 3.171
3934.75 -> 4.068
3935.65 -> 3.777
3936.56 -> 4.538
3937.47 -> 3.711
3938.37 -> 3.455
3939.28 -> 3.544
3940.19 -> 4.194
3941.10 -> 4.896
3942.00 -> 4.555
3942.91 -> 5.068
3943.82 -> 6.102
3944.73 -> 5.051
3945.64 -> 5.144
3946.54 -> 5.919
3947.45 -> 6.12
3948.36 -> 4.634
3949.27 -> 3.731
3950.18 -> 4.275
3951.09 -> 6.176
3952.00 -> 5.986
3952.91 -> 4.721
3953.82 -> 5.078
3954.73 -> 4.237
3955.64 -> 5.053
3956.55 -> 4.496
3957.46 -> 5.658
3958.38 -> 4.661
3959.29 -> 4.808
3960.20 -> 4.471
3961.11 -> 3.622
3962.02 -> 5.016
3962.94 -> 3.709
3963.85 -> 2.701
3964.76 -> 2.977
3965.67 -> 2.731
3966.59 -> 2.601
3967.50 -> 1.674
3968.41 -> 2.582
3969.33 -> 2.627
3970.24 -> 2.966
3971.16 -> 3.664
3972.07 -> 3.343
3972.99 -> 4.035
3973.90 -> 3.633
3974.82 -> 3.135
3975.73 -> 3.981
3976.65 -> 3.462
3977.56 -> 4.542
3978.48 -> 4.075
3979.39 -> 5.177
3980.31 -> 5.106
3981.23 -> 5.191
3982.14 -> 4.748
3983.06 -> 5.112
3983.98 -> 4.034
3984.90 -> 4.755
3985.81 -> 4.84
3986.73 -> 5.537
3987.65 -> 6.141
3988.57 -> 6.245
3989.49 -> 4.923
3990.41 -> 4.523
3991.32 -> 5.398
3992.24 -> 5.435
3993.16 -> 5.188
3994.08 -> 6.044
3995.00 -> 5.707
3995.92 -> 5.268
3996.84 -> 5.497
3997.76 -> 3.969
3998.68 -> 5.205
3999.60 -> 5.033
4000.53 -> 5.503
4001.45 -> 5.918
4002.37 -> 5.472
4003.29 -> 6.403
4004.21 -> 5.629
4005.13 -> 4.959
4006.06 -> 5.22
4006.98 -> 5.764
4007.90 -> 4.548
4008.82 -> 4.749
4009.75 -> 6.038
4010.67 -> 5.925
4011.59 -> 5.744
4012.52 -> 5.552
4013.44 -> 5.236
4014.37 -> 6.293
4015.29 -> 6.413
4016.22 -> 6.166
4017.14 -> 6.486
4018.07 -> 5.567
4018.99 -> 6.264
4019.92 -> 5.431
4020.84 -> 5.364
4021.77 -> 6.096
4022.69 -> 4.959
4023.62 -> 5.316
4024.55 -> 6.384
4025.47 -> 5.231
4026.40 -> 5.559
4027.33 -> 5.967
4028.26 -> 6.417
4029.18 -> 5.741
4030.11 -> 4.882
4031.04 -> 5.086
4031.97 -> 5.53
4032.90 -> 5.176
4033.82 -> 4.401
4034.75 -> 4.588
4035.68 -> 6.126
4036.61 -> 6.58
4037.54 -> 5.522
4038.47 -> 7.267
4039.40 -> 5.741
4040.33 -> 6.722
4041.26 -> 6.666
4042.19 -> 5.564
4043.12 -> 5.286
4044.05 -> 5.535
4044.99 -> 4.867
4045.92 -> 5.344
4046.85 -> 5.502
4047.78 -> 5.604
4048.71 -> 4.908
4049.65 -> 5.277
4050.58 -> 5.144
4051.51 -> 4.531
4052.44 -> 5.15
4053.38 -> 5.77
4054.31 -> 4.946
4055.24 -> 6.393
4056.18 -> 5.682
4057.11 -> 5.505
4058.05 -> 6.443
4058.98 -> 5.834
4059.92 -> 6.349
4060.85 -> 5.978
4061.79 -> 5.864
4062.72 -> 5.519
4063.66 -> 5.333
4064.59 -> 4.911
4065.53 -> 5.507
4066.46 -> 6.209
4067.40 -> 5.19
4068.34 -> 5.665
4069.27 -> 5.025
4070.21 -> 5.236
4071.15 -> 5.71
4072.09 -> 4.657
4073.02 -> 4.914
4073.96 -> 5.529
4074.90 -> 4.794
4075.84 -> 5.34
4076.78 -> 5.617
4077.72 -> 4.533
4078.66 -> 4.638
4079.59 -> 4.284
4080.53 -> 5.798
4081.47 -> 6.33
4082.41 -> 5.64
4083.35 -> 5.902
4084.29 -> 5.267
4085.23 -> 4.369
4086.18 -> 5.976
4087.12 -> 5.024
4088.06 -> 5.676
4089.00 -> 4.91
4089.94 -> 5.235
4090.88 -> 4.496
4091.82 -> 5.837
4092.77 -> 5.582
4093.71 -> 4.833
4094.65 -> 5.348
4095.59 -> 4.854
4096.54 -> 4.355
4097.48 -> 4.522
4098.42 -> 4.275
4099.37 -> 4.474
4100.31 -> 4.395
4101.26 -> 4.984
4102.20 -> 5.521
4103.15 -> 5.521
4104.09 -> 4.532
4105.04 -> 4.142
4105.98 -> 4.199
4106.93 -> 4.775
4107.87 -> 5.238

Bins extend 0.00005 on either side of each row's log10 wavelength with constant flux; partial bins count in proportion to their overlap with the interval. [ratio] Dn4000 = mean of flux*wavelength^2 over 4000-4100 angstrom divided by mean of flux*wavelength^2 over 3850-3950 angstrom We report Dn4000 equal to 1.31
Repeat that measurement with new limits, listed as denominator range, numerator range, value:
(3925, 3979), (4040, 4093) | 1.38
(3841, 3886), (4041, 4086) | 1.32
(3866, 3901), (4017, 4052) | 1.44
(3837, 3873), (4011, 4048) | 1.33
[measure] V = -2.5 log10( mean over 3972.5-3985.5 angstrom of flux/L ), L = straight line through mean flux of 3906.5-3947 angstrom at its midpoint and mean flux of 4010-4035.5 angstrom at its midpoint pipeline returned 0.19 mag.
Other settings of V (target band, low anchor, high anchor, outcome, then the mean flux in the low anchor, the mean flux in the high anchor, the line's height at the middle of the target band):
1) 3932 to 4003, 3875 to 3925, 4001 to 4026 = 0.15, 4.38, 5.67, 5.15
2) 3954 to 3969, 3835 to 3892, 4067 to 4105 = 0.21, 4.26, 5.11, 4.63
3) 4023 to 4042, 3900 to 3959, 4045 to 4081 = -0.10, 4.69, 5.38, 5.22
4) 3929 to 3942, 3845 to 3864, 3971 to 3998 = 0.25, 4.69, 4.78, 4.74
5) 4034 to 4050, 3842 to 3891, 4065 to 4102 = -0.14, 4.39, 5.15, 5.01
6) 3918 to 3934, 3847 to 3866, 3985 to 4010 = 0.19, 4.78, 5.36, 5.06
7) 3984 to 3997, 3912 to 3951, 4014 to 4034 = -0.01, 4.57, 5.69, 5.28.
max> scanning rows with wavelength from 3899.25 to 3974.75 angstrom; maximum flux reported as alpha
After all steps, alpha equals 6.761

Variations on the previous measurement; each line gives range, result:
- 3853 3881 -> 6.162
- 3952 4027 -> 6.486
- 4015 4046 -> 7.267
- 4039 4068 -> 6.722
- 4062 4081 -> 6.209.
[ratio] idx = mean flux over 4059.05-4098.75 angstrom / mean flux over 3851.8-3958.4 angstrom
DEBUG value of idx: 1.2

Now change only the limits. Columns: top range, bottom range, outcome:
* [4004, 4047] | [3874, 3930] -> 1.28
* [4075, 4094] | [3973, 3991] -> 1.12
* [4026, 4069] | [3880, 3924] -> 1.27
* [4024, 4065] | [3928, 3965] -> 1.26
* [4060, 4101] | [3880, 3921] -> 1.18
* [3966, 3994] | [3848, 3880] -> 0.92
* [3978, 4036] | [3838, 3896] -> 1.26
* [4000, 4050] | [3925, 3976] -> 1.36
